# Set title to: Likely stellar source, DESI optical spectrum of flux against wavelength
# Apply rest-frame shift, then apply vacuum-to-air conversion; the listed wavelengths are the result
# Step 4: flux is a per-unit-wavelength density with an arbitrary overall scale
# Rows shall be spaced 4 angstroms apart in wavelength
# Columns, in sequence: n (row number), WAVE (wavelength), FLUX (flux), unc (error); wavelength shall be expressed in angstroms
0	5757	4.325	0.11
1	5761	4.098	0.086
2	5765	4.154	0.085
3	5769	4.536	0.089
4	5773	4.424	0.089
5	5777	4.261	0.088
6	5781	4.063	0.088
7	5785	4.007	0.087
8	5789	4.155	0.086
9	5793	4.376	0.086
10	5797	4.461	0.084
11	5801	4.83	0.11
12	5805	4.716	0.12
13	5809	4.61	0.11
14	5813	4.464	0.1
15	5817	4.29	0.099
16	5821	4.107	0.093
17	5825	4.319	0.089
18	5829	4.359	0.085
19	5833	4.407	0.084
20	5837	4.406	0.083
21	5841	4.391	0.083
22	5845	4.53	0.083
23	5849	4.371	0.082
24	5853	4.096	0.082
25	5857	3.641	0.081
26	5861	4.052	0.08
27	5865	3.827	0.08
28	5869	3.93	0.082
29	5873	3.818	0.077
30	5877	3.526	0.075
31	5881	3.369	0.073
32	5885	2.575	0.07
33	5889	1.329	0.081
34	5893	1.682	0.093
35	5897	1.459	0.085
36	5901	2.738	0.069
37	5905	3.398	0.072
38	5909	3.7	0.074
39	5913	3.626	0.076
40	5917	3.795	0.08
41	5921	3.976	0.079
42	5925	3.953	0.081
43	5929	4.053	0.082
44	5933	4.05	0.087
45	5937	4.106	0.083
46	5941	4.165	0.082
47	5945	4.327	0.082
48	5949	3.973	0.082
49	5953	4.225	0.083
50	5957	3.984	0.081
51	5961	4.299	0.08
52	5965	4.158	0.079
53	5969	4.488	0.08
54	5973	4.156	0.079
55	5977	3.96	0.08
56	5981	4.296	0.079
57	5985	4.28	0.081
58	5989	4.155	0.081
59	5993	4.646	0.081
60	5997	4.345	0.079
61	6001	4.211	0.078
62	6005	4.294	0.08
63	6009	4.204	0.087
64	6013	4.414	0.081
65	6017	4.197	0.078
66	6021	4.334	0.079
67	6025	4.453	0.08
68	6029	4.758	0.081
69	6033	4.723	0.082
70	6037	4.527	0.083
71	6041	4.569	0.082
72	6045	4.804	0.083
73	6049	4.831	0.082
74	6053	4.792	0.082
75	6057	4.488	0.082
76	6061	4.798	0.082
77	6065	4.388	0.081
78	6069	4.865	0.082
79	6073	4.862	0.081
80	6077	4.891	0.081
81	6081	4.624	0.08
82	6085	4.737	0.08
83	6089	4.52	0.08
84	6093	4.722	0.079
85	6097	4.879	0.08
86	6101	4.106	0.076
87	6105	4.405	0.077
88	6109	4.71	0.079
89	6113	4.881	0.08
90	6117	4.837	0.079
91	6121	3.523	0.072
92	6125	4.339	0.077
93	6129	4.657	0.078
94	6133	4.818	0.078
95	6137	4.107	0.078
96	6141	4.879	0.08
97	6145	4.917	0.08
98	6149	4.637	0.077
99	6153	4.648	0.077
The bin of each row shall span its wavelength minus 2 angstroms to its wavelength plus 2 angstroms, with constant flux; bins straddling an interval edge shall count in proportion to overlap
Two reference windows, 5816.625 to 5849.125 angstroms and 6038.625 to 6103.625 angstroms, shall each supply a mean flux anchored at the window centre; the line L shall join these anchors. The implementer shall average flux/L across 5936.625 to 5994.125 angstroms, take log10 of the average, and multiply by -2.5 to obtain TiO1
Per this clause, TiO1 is 0.08 mag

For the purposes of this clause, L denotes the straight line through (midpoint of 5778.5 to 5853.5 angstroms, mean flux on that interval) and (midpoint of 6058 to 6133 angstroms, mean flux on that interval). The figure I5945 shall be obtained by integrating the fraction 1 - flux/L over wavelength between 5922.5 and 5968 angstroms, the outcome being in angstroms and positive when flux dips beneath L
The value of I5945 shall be 3.6 angstroms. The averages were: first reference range 4.37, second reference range 4.6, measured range 4.12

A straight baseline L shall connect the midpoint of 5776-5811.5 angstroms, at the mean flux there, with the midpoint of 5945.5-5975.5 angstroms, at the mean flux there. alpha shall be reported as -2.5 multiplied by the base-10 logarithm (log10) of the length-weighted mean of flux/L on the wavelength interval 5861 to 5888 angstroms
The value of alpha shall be 0.23 mag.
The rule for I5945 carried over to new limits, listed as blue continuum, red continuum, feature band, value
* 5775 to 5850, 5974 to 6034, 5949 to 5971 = 0.72 angstroms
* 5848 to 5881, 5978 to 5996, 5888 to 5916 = 9.51 angstroms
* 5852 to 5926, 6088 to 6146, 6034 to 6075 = -4.85 angstroms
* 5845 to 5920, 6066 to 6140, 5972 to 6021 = -3.67 angstroms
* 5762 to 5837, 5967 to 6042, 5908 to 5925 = 2.20 angstroms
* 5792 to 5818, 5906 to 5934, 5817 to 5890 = 6.64 angstroms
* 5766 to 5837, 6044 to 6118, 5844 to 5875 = 2.94 angstroms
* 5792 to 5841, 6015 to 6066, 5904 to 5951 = 6.04 angstroms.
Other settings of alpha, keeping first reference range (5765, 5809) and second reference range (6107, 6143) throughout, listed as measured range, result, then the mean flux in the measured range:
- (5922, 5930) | 0.12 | 3.99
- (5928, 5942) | 0.09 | 4.09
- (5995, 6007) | 0.05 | 4.28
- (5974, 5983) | 0.08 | 4.13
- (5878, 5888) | 0.47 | 2.86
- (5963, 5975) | 0.05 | 4.27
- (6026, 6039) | -0.04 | 4.65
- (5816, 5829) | 0.04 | 4.25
